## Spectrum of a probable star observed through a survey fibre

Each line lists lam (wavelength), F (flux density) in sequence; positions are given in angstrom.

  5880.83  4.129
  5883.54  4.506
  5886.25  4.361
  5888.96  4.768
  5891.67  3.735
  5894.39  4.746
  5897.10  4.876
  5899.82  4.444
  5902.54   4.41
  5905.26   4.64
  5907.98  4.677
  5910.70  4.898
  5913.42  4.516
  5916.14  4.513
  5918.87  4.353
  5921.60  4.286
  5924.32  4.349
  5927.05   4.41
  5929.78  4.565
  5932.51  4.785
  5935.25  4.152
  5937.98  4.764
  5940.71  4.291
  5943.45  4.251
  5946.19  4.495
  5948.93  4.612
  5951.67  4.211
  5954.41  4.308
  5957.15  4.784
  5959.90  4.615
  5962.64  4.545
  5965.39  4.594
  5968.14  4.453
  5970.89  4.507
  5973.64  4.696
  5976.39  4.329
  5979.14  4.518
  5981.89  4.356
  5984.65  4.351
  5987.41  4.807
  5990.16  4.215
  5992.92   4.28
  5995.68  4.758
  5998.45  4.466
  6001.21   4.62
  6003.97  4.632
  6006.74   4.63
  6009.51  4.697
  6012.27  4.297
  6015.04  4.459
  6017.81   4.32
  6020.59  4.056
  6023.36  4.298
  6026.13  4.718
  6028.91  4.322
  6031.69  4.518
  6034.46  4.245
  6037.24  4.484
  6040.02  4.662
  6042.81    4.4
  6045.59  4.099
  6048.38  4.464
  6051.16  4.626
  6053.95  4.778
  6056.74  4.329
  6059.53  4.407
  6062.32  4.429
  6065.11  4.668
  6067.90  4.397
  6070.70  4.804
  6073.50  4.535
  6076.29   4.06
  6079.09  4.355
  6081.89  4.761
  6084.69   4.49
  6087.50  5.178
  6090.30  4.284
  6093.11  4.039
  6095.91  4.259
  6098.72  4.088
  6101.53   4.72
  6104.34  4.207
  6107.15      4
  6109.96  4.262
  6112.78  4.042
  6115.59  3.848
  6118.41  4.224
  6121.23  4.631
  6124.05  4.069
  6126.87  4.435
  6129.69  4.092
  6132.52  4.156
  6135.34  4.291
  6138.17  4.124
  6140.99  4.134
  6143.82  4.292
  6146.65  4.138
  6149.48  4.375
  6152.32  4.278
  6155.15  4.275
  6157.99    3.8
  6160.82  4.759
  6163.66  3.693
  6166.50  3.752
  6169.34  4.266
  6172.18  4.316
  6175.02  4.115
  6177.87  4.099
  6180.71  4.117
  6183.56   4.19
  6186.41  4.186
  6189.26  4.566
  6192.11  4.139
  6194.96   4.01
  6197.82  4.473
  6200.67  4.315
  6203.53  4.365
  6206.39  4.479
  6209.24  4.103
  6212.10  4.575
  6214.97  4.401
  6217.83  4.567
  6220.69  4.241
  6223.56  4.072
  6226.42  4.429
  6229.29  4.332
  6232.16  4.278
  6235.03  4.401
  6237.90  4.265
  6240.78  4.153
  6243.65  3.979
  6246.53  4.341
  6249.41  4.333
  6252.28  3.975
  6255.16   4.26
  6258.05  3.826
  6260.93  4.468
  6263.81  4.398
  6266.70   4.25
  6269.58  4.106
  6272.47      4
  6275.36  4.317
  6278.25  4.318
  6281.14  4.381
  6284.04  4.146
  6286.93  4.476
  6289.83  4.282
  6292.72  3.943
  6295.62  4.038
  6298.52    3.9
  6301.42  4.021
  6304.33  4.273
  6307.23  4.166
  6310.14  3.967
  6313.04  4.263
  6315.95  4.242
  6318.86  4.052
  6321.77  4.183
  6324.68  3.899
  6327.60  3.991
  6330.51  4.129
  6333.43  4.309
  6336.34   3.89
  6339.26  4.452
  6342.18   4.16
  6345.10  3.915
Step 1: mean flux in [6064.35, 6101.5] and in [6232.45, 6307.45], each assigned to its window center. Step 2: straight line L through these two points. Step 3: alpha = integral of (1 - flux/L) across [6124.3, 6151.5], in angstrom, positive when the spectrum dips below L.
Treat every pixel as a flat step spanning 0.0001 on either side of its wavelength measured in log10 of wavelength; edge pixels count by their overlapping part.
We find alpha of 1.0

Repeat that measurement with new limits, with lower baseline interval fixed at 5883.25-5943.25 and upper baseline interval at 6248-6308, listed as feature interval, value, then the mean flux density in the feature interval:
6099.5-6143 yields 1.05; 4.22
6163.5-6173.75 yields 0.55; 4.05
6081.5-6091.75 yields -0.75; 4.66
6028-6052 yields -0.18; 4.42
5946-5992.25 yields -0.43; 4.49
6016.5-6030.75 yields 0.18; 4.35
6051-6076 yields -0.91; 4.53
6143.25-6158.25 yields 0.27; 4.22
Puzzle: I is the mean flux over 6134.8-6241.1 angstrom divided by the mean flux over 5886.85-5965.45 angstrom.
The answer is 0.9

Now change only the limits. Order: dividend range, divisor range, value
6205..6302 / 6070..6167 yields 0.99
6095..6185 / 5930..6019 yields 0.93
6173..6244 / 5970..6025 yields 0.96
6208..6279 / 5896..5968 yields 0.94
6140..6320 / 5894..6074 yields 0.94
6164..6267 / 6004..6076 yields 0.95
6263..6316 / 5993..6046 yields 0.94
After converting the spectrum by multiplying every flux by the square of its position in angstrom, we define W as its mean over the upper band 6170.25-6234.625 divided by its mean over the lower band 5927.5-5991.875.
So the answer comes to 1.04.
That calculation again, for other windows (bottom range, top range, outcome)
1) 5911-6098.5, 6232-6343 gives 1.02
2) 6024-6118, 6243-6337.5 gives 1.01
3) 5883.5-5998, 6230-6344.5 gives 1.04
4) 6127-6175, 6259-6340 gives 1.05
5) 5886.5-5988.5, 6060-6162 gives 1.02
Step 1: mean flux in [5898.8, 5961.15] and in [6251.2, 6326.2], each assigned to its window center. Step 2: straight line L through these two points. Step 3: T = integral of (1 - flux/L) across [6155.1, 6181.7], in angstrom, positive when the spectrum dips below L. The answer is 1.0 angstrom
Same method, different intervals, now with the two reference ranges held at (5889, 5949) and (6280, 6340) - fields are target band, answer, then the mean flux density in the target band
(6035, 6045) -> -0.2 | 4.46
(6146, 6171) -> 0.7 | 4.15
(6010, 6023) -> 0.3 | 4.31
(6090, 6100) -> 0.4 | 4.16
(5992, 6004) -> -0.4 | 4.55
